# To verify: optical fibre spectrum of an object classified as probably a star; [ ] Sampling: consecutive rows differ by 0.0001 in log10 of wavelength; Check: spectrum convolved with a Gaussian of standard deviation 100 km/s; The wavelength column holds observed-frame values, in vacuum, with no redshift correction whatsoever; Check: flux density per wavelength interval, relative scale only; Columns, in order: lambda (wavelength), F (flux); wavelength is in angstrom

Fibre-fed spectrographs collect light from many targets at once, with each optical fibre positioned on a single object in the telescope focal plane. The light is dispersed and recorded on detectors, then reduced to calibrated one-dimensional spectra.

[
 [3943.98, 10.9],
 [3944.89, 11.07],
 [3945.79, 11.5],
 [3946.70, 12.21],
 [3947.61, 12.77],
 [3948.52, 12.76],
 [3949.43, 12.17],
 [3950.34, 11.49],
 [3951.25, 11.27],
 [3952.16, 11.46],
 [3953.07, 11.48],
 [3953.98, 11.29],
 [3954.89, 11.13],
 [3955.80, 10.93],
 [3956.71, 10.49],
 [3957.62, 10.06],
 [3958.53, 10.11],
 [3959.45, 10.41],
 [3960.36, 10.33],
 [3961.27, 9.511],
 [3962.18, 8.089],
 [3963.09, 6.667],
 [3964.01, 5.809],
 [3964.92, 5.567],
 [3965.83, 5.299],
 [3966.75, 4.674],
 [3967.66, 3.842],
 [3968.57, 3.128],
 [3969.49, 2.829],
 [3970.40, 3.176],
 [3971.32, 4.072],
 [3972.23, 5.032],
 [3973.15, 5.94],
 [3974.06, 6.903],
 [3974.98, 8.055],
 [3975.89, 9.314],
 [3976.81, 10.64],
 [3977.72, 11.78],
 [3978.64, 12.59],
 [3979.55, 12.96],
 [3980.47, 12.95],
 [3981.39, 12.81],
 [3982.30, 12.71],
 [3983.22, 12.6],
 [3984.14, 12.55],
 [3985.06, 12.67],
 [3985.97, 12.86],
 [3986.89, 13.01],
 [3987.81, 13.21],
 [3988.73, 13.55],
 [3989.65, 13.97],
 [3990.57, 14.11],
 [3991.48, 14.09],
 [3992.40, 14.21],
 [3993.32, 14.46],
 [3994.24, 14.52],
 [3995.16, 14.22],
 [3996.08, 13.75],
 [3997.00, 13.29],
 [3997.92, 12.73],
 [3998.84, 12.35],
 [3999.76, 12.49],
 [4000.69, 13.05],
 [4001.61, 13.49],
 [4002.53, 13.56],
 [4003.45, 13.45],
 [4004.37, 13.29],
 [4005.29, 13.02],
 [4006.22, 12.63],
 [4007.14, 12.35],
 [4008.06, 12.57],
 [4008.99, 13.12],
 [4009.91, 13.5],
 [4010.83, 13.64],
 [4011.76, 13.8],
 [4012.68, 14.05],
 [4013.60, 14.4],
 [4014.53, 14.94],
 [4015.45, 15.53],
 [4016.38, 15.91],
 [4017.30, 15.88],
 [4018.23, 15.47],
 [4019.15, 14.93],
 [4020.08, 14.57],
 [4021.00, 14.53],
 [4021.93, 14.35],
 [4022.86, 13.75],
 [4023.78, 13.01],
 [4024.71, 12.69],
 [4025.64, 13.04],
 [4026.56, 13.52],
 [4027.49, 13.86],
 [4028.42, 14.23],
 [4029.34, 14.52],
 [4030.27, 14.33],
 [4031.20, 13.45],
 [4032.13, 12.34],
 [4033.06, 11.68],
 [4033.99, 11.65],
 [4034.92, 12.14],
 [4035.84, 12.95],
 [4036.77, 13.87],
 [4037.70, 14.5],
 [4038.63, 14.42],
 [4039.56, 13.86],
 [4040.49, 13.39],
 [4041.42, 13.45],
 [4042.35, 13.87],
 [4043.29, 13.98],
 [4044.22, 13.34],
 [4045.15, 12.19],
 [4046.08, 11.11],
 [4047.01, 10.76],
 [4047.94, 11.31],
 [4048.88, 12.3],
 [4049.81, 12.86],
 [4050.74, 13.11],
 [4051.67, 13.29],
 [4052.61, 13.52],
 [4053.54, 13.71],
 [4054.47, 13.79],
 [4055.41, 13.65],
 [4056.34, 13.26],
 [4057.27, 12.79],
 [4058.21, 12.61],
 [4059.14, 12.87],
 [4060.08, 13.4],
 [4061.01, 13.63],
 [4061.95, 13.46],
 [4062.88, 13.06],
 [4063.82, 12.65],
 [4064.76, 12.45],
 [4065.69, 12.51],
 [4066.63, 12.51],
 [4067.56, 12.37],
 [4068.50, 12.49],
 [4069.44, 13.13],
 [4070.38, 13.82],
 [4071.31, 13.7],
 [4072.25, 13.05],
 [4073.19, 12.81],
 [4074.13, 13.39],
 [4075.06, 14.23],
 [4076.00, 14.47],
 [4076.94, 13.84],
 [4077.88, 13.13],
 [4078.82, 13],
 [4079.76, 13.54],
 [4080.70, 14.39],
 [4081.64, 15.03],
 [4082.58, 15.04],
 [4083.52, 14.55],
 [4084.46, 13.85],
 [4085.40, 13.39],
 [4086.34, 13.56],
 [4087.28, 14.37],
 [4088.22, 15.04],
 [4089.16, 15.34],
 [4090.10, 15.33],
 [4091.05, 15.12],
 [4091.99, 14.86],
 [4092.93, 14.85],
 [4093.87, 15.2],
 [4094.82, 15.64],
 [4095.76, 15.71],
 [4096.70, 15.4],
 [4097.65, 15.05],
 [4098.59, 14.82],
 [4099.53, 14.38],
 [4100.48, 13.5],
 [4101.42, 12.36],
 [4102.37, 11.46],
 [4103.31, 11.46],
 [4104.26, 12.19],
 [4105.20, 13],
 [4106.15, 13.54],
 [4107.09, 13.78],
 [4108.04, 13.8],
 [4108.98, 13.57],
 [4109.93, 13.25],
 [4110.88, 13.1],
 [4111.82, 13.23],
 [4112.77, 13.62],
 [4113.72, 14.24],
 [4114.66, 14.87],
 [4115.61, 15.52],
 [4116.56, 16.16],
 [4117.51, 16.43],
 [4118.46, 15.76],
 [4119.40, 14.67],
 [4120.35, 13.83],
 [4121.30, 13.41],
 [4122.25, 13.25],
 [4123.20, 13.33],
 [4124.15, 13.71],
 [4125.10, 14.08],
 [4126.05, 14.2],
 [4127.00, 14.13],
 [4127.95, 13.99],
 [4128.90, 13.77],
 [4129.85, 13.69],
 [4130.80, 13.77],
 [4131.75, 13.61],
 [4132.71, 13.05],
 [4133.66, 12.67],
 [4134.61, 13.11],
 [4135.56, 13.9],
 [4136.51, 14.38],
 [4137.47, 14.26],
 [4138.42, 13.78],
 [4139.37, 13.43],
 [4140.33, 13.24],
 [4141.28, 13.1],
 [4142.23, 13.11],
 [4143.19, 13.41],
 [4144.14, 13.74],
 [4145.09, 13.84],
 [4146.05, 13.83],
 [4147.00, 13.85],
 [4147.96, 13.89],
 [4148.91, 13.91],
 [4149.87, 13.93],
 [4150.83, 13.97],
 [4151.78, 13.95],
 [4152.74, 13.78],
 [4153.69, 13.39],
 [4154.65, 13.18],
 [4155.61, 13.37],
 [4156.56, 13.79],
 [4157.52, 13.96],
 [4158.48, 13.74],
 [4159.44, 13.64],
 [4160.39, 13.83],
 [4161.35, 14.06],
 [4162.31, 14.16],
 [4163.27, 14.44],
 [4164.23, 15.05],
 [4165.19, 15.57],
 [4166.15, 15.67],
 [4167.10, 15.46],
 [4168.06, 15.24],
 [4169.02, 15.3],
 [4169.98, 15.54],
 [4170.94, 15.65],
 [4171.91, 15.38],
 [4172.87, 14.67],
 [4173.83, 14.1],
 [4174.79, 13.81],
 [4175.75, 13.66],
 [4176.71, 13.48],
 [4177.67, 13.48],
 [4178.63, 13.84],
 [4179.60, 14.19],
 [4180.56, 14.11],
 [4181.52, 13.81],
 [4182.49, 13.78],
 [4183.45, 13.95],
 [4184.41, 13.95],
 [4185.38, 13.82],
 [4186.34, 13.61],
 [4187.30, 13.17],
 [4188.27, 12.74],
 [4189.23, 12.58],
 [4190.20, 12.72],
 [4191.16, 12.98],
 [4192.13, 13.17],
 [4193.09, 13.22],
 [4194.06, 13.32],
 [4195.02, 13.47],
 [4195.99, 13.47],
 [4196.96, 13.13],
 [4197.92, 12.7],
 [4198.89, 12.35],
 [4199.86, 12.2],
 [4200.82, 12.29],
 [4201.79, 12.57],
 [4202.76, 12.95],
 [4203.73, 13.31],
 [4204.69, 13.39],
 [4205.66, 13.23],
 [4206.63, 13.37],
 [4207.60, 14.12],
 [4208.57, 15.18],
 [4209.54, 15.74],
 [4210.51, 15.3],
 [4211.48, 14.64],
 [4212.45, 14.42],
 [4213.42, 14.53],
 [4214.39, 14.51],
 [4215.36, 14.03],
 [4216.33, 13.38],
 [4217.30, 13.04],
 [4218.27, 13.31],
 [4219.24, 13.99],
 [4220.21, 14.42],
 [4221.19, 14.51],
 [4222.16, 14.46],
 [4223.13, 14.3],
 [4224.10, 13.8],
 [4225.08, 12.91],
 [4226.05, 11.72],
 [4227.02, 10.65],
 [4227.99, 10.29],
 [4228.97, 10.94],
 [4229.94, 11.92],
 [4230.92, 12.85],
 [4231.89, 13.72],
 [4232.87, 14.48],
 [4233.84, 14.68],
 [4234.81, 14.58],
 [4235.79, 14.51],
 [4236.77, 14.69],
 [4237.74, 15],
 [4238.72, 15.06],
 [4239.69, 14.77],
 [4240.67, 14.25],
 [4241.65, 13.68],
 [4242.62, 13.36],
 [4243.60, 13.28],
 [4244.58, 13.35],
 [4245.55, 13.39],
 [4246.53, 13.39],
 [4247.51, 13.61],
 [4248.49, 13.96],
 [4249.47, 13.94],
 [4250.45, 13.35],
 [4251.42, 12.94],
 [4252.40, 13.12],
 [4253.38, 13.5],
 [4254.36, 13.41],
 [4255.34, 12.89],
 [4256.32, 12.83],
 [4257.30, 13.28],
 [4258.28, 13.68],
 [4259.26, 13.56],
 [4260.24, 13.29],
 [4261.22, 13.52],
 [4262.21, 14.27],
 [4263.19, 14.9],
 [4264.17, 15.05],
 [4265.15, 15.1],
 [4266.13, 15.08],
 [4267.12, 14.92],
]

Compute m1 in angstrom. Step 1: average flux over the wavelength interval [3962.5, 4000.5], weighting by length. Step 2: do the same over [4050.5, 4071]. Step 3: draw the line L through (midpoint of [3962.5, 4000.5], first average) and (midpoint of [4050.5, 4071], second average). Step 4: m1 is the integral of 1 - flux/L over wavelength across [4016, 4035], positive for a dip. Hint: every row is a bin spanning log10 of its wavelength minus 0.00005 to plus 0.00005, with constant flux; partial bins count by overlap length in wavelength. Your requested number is -3.2 angstrom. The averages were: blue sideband 10.3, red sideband 13.1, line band 13.8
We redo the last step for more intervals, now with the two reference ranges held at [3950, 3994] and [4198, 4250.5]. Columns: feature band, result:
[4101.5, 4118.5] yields -2.5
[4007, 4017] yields -3.4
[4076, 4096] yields -5.0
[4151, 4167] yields -1.8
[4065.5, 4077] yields -1.9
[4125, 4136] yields -1.3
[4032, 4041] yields -1.8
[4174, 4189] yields -0.8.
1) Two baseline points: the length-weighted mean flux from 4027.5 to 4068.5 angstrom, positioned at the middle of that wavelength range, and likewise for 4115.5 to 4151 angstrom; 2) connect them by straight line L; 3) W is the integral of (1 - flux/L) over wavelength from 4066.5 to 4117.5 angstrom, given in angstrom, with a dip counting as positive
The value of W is -1.8 angstrom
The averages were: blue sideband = 13.1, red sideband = 13.9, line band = 14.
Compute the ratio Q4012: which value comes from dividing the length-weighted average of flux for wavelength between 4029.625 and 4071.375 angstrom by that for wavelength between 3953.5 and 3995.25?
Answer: 1.3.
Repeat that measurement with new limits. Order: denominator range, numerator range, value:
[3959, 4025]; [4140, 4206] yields 1.19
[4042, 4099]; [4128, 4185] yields 1.03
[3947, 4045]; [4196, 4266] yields 1.14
